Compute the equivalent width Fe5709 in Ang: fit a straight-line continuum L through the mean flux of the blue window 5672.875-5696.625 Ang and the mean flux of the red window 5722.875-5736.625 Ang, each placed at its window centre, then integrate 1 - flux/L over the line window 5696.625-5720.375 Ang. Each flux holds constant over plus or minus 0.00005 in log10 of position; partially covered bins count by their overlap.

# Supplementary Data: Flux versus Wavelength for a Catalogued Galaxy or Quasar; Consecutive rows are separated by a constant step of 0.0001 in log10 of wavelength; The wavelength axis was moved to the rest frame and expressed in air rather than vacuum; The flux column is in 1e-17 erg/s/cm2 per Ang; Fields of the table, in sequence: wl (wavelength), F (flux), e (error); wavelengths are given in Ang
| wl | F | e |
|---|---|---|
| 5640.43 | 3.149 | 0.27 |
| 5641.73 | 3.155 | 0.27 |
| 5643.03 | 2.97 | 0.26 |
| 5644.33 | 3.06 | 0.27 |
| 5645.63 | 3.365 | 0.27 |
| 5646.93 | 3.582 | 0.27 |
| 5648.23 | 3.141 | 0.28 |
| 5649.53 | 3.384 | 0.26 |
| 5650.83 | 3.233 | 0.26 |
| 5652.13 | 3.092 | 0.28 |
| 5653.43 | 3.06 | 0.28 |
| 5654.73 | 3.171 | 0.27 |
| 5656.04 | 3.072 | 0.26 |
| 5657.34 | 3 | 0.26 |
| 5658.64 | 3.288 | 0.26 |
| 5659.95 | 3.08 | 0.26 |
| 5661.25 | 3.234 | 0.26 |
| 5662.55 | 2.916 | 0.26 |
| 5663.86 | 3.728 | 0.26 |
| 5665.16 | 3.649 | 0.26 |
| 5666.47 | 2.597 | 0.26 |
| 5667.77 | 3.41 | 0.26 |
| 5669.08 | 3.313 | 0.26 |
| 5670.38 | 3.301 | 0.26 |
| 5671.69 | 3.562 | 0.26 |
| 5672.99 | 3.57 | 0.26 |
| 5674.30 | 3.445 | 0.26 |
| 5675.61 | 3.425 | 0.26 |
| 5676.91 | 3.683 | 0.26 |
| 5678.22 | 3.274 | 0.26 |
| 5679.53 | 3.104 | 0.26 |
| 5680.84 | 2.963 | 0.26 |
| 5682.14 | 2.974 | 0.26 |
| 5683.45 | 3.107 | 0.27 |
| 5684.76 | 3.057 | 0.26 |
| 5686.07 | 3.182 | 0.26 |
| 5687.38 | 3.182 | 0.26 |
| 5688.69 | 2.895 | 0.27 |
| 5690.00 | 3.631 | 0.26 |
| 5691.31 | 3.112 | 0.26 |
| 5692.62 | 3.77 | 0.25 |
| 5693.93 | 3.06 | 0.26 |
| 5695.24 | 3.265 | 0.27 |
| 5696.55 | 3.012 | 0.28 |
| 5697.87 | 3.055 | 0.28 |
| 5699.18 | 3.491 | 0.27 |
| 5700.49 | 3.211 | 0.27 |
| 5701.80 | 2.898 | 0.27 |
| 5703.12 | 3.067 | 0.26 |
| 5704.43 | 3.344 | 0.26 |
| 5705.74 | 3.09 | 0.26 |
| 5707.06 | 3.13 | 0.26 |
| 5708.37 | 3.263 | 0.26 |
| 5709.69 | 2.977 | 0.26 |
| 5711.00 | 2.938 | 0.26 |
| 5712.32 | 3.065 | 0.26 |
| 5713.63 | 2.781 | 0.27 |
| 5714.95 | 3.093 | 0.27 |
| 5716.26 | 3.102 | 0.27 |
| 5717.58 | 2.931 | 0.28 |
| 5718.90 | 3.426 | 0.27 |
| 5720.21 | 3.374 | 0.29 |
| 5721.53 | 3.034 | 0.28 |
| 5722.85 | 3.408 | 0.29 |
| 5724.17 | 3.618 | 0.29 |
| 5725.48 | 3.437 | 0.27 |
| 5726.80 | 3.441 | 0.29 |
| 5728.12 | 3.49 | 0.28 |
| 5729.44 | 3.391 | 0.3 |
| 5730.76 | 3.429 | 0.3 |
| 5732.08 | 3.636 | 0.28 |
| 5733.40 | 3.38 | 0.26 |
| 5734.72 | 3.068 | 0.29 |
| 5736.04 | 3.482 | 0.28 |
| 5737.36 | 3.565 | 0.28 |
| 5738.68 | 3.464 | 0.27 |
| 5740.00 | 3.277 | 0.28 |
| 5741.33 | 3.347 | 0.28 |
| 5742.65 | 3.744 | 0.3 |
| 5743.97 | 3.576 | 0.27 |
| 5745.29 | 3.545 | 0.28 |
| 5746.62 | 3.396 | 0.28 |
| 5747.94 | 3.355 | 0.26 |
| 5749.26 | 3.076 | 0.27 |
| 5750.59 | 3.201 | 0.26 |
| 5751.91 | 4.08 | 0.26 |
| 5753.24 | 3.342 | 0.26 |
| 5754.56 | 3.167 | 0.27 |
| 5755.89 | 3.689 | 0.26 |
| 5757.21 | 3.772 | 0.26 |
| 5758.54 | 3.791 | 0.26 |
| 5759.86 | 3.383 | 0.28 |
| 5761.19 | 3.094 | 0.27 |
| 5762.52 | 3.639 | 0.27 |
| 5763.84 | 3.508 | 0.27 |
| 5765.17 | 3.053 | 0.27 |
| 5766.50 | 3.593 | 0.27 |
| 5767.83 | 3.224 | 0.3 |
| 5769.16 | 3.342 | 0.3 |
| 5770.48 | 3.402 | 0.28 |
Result 1.6 Ang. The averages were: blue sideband 3.25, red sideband 3.44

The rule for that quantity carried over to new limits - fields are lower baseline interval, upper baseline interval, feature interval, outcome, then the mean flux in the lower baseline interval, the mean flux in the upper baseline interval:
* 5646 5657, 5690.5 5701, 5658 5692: -0.2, 3.21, 3.25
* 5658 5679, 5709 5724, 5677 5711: 0.6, 3.34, 3.12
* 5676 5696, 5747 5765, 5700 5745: 0.9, 3.22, 3.46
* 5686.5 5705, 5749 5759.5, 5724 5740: -0.1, 3.21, 3.53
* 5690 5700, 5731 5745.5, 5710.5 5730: 0.9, 3.28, 3.46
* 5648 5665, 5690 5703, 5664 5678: -0.9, 3.2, 3.22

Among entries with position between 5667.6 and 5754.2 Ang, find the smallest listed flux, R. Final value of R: 2.781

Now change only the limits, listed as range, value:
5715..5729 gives 2.931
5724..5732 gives 3.391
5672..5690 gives 2.895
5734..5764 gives 3.068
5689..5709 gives 2.898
